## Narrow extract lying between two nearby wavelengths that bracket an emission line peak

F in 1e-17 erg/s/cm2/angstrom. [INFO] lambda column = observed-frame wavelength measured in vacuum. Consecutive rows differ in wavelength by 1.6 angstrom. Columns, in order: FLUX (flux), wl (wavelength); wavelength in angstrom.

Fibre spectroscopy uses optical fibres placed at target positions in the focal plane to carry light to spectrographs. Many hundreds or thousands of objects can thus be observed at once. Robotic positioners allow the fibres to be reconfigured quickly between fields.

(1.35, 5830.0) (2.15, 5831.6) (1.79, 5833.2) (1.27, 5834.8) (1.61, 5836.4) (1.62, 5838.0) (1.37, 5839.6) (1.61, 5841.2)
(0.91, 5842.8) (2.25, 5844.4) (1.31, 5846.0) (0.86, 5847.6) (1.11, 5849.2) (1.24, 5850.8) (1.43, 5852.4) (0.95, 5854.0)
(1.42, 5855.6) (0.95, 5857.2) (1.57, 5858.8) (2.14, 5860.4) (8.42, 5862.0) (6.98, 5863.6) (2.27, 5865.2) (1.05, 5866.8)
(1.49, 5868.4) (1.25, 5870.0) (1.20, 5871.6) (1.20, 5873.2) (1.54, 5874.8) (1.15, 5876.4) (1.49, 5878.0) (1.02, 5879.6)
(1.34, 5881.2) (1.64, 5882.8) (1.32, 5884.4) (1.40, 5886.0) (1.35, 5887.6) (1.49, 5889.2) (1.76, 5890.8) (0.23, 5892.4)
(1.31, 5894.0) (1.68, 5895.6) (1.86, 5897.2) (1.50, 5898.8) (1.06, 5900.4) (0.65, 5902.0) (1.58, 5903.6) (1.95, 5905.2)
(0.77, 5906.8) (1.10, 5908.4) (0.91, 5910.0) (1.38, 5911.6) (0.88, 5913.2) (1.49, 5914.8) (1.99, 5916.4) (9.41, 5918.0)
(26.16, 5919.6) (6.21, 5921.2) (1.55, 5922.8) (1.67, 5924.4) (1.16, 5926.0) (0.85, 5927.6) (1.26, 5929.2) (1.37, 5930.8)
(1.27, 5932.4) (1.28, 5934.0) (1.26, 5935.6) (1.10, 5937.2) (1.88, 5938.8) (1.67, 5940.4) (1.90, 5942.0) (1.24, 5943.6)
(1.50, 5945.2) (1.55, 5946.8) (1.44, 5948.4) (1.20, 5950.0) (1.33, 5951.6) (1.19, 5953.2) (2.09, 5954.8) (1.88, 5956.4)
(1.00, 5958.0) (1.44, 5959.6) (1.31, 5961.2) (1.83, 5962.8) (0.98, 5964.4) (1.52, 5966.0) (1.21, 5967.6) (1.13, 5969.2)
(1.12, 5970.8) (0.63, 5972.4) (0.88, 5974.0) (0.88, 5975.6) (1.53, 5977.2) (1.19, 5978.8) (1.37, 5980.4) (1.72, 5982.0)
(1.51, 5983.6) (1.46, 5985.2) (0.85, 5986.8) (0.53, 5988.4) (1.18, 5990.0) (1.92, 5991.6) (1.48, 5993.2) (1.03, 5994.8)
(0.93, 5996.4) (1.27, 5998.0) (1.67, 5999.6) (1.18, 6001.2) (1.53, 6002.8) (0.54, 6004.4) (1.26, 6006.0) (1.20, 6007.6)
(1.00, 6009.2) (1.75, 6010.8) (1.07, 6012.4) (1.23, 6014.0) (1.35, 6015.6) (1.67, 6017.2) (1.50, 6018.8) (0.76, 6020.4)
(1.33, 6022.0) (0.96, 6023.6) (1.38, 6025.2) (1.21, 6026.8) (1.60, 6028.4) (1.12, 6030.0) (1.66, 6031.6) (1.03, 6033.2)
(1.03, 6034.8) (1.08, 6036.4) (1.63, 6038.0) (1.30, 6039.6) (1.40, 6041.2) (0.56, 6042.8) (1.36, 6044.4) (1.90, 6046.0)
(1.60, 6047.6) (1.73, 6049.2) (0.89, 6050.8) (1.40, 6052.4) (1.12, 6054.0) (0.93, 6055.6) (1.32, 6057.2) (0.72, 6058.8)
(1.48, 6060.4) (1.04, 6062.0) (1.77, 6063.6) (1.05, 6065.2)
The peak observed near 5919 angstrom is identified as [O III] 5007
